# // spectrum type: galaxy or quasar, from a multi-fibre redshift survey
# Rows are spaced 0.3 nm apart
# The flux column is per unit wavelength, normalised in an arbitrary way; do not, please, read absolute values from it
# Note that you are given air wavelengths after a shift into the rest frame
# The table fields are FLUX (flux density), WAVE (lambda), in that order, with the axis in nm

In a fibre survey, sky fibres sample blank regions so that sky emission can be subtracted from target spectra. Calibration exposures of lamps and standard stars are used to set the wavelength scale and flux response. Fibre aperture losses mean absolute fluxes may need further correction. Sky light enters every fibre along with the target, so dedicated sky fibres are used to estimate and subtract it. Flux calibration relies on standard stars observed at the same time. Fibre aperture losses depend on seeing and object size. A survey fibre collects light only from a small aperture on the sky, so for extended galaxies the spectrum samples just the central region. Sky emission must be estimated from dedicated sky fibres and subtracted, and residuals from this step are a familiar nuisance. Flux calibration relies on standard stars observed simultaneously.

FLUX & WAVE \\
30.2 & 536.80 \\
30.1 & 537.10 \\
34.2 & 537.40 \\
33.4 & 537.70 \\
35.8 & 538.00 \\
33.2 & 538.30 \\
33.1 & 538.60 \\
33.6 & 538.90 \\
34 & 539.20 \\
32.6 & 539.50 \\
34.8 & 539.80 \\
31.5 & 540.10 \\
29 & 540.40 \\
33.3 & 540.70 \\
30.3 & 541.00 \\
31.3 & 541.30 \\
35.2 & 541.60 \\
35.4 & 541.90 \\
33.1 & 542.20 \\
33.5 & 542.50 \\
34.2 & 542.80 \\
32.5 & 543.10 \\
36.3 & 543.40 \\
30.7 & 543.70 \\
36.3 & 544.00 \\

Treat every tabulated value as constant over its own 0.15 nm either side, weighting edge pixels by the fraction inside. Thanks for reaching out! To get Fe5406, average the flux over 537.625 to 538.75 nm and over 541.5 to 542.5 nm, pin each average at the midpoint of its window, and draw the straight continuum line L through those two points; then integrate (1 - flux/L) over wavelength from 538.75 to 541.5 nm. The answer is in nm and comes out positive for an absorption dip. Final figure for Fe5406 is 0.15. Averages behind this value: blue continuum 33.9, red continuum 34.4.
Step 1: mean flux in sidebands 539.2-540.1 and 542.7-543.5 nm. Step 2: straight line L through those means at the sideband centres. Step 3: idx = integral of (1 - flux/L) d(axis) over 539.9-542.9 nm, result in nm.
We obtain 0.100 nm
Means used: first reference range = 33.4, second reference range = 34.2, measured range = 32.7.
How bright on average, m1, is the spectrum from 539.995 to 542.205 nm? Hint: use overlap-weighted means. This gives 32.4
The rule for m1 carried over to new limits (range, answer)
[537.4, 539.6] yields 33.7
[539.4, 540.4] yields 32.4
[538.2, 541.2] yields 32.5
